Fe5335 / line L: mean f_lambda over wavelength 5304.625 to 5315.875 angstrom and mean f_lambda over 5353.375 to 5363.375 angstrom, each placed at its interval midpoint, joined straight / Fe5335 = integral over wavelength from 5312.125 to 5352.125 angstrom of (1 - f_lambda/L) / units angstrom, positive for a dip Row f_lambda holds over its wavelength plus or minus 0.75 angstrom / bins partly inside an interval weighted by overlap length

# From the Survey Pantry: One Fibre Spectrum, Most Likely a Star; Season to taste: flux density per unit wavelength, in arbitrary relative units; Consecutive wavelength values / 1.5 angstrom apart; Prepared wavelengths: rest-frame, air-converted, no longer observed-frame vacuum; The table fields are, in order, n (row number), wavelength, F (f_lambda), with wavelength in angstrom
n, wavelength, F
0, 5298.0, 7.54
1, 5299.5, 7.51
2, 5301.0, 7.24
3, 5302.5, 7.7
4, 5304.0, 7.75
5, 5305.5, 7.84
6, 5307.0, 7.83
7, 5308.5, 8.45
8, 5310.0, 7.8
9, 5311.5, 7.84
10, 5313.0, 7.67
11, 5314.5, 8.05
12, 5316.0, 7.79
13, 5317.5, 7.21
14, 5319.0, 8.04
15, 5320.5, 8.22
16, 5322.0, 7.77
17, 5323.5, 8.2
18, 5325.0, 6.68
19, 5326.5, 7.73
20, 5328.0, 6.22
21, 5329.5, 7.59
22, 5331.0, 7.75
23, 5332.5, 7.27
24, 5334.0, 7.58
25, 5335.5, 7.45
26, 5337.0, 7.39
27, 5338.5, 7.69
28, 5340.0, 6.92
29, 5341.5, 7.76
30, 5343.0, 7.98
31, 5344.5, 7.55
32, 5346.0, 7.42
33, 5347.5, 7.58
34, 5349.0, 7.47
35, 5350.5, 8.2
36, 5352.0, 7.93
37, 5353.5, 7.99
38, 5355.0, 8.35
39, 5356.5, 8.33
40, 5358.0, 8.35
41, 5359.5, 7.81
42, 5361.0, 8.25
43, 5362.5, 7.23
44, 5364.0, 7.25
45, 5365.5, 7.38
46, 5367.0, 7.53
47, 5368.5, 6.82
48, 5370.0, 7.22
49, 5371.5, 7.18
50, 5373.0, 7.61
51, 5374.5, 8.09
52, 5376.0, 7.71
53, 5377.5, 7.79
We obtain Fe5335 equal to 1.90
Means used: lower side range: 7.92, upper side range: 8.04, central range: 7.59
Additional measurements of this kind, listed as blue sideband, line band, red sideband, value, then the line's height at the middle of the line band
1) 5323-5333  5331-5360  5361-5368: -1.4 angstrom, 7.38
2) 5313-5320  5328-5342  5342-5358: 0.8 angstrom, 7.85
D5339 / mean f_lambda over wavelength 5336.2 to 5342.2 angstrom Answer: 7.44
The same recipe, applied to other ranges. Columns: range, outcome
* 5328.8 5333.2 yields 7.54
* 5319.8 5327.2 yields 7.72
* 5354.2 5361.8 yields 8.21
